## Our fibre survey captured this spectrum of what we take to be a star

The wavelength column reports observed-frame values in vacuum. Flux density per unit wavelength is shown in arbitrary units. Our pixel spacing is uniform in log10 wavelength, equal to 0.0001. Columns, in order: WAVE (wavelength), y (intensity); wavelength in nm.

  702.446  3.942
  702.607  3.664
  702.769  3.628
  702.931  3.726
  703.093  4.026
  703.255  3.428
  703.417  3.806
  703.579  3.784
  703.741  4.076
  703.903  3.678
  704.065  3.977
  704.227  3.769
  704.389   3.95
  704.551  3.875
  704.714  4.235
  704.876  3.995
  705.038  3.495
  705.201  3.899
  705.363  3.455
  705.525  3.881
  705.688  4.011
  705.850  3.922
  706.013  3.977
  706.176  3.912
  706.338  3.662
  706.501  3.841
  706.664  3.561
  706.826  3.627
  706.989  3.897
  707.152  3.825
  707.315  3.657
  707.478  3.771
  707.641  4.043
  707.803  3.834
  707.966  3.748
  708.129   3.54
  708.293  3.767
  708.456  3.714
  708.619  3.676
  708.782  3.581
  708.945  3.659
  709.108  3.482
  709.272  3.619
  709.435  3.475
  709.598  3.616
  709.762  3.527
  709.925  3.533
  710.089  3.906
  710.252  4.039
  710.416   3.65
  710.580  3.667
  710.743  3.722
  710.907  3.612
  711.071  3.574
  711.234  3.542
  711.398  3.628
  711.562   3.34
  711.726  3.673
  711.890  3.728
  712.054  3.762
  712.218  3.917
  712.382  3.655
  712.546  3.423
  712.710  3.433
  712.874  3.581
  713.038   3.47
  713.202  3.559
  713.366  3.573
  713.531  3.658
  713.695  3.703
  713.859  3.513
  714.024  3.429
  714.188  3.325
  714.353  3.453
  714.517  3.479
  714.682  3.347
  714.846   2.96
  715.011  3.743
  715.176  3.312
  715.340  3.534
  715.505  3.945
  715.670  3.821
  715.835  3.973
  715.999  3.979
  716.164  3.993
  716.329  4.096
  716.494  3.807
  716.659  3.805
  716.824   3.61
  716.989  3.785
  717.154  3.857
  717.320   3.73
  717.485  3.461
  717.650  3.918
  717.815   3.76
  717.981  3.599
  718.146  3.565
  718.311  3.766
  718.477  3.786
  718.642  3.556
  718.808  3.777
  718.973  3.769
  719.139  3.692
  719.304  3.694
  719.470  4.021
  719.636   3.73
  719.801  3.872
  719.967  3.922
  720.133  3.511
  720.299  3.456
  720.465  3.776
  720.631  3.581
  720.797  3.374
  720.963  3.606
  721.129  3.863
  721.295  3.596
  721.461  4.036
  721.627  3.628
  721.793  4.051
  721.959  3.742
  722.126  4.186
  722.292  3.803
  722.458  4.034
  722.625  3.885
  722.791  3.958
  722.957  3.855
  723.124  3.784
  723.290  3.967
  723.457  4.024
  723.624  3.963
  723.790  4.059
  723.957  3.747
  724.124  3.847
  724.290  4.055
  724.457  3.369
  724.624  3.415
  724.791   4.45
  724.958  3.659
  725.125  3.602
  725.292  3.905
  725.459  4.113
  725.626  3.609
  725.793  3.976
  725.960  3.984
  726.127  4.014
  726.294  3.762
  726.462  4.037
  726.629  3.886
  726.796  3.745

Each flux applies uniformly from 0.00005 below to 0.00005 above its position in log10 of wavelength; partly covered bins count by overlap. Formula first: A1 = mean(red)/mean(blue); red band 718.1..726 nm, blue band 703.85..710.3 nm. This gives 1.01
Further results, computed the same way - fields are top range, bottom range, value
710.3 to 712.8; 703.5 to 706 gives 0.94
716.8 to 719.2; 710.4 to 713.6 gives 1.03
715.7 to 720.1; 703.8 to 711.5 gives 1.01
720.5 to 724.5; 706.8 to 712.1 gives 1.04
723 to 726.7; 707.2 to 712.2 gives 1.05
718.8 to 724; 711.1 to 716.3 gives 1.06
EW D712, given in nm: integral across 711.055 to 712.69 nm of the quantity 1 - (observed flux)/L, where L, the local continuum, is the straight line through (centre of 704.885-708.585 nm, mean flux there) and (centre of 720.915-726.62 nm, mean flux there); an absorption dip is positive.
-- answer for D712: 0.08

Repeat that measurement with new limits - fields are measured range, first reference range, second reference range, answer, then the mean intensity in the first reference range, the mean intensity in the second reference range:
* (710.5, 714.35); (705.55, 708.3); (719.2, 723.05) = 0.22 nm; 3.8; 3.79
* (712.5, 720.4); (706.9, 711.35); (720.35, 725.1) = 0.21 nm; 3.69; 3.83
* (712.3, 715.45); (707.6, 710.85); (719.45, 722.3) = 0.19 nm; 3.69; 3.76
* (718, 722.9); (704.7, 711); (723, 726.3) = 0.09 nm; 3.74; 3.87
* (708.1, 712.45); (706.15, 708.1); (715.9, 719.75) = 0.14 nm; 3.77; 3.77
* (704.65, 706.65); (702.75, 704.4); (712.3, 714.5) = -0.05 nm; 3.8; 3.52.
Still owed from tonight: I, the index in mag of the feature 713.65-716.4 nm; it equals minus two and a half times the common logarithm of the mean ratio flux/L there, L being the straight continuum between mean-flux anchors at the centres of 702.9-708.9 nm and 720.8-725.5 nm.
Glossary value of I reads 0.06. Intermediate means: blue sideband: 3.8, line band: 3.62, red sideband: 3.85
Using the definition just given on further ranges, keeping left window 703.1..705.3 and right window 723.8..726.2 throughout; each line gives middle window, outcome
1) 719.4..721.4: 0.04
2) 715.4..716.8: -0.02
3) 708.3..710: 0.07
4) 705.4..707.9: 0.01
